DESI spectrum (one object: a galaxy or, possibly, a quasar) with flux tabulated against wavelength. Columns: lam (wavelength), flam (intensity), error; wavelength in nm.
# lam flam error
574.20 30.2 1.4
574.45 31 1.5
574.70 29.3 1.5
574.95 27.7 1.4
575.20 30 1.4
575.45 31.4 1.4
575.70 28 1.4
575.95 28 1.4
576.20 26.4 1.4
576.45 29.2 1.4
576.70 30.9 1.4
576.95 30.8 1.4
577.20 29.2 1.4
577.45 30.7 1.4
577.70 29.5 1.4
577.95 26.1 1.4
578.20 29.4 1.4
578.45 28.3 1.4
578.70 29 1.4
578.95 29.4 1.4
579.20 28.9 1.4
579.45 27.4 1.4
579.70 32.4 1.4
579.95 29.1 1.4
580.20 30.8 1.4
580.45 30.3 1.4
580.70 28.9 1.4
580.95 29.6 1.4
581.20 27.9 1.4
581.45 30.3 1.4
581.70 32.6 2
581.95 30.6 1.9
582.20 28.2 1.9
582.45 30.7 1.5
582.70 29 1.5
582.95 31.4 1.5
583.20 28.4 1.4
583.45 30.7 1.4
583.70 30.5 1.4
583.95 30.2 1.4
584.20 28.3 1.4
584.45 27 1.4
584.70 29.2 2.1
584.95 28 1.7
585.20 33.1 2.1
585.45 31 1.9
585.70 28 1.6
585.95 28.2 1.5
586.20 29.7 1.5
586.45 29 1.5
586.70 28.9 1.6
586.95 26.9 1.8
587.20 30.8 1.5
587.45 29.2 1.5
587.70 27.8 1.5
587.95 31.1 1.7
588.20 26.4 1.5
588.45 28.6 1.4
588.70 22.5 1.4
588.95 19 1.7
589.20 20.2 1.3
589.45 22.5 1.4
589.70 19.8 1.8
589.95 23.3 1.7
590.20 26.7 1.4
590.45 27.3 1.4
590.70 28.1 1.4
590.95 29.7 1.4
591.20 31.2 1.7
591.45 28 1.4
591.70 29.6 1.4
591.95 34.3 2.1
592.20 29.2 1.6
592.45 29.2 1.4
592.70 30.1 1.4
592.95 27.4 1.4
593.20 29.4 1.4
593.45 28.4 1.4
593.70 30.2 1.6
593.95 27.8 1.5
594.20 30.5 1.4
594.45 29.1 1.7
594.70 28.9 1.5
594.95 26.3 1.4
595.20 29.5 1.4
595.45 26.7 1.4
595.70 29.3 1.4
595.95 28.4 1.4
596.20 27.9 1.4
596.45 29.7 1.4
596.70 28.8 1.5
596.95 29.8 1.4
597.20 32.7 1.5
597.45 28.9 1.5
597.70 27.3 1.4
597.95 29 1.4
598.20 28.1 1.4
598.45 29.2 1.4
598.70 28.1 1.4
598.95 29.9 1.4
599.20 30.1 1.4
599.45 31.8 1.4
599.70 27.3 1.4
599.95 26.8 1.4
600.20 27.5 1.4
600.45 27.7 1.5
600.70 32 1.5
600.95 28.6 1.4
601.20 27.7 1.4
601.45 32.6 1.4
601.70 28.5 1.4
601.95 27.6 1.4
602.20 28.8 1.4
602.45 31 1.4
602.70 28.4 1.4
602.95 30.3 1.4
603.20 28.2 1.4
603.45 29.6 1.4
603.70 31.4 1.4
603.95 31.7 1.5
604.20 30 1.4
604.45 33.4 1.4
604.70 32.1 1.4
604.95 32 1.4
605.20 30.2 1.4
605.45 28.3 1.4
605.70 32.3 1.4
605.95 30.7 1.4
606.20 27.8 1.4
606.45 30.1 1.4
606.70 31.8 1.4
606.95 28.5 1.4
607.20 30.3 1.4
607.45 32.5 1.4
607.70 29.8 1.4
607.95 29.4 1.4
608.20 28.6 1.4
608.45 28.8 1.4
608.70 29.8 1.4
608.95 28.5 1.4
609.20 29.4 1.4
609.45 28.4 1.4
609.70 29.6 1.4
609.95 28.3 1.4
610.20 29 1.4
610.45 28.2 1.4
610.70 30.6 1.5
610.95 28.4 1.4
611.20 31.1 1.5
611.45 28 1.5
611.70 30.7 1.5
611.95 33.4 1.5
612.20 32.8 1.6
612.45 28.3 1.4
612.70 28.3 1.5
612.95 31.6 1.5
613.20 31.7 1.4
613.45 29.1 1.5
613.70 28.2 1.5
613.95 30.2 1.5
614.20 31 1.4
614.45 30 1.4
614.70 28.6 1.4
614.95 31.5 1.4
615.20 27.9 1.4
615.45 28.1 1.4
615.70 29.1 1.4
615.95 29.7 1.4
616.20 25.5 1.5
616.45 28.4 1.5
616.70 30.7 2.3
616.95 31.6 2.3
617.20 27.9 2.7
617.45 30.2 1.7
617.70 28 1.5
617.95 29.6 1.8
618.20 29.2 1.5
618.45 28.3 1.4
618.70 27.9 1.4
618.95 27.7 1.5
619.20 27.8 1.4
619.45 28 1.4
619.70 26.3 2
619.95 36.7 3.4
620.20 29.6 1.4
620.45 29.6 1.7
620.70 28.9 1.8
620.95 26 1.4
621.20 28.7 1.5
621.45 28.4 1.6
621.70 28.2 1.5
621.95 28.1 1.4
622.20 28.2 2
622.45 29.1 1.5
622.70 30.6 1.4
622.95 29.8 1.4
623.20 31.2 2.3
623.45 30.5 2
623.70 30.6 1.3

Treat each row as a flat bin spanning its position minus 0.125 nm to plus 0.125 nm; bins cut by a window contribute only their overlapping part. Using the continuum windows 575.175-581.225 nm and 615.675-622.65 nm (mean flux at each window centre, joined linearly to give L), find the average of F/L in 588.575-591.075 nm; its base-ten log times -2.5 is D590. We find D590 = 0.22 mag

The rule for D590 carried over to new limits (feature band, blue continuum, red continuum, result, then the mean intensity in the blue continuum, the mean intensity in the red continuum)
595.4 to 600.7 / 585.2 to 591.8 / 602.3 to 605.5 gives 0.013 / 27.2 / 30.5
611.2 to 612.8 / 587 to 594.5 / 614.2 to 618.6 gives -0.055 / 27.6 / 29.1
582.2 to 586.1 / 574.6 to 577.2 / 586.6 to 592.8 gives -0.058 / 29.2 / 27.2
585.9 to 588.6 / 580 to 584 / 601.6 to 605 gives 0.048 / 30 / 30.2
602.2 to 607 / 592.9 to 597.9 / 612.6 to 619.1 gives -0.050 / 28.9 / 29.2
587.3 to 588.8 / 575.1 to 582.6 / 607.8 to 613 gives 0.066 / 29.5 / 29.6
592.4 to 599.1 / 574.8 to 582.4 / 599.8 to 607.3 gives 0.029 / 29.4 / 29.9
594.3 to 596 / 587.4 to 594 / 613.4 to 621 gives -0.030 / 27.3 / 29.1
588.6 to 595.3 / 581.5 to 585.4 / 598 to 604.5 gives 0.088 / 29.9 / 29.4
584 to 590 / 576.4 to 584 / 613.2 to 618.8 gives 0.095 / 29.7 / 29.2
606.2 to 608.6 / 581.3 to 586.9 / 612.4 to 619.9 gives -0.023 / 29.6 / 29.1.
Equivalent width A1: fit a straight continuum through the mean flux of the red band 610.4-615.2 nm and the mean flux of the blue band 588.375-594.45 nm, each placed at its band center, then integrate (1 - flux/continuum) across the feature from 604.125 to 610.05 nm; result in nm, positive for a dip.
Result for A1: -0.15 nm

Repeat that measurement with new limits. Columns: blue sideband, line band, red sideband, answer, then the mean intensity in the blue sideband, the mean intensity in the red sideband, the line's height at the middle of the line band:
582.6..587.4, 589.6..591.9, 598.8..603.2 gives 0.150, 29.4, 29.2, 29.3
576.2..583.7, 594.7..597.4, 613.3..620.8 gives 0.047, 29.6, 29.2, 29.4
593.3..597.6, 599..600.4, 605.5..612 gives 0.024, 29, 29.7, 29.2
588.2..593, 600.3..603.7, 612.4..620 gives -0.194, 26.7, 29.2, 27.8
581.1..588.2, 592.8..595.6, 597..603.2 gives 0.066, 29.5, 29.2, 29.3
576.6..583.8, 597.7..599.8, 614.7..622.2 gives 0.014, 29.7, 28.9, 29.3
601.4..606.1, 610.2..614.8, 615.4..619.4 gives -0.108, 30.3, 28.7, 29.3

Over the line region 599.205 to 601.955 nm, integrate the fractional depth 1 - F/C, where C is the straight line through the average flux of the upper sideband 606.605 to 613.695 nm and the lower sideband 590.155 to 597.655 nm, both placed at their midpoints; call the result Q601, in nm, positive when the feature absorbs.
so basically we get 0.034 nm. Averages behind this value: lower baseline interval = 29.1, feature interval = 29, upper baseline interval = 29.8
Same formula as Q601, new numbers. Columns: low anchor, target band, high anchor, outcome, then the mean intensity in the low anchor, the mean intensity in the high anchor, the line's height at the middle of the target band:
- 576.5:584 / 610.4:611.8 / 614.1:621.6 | -0.02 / 29.7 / 29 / 29.1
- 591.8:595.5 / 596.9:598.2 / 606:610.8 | -0.01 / 29.2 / 29.5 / 29.3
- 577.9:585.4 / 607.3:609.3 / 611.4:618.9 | -0.01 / 29.6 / 29.5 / 29.5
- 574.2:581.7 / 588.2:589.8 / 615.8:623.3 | 0.37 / 29.4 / 29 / 29.3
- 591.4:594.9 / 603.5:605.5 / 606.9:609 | -0.11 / 29.4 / 29.7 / 29.6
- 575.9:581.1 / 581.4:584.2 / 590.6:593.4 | -0.07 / 29.3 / 29.6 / 29.4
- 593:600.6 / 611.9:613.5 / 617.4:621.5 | -0.10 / 28.8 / 28.9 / 28.9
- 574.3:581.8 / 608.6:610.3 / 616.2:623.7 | 0.01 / 29.4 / 29.1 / 29.2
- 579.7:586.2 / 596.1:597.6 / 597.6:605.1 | 0.00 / 29.7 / 29.6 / 29.6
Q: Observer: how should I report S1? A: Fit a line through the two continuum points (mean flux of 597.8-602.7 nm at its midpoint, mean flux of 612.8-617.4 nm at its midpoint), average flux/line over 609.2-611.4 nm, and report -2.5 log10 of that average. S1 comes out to 0.01 mag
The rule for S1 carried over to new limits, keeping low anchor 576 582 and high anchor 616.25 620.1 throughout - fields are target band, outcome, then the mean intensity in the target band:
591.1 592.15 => -0.047 mag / 30.7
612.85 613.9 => -0.034 mag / 30.1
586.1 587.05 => 0.028 mag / 28.6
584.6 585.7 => -0.025 mag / 30.1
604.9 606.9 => -0.037 mag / 30.3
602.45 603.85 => -0.018 mag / 29.7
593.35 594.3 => 0.005 mag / 29.2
